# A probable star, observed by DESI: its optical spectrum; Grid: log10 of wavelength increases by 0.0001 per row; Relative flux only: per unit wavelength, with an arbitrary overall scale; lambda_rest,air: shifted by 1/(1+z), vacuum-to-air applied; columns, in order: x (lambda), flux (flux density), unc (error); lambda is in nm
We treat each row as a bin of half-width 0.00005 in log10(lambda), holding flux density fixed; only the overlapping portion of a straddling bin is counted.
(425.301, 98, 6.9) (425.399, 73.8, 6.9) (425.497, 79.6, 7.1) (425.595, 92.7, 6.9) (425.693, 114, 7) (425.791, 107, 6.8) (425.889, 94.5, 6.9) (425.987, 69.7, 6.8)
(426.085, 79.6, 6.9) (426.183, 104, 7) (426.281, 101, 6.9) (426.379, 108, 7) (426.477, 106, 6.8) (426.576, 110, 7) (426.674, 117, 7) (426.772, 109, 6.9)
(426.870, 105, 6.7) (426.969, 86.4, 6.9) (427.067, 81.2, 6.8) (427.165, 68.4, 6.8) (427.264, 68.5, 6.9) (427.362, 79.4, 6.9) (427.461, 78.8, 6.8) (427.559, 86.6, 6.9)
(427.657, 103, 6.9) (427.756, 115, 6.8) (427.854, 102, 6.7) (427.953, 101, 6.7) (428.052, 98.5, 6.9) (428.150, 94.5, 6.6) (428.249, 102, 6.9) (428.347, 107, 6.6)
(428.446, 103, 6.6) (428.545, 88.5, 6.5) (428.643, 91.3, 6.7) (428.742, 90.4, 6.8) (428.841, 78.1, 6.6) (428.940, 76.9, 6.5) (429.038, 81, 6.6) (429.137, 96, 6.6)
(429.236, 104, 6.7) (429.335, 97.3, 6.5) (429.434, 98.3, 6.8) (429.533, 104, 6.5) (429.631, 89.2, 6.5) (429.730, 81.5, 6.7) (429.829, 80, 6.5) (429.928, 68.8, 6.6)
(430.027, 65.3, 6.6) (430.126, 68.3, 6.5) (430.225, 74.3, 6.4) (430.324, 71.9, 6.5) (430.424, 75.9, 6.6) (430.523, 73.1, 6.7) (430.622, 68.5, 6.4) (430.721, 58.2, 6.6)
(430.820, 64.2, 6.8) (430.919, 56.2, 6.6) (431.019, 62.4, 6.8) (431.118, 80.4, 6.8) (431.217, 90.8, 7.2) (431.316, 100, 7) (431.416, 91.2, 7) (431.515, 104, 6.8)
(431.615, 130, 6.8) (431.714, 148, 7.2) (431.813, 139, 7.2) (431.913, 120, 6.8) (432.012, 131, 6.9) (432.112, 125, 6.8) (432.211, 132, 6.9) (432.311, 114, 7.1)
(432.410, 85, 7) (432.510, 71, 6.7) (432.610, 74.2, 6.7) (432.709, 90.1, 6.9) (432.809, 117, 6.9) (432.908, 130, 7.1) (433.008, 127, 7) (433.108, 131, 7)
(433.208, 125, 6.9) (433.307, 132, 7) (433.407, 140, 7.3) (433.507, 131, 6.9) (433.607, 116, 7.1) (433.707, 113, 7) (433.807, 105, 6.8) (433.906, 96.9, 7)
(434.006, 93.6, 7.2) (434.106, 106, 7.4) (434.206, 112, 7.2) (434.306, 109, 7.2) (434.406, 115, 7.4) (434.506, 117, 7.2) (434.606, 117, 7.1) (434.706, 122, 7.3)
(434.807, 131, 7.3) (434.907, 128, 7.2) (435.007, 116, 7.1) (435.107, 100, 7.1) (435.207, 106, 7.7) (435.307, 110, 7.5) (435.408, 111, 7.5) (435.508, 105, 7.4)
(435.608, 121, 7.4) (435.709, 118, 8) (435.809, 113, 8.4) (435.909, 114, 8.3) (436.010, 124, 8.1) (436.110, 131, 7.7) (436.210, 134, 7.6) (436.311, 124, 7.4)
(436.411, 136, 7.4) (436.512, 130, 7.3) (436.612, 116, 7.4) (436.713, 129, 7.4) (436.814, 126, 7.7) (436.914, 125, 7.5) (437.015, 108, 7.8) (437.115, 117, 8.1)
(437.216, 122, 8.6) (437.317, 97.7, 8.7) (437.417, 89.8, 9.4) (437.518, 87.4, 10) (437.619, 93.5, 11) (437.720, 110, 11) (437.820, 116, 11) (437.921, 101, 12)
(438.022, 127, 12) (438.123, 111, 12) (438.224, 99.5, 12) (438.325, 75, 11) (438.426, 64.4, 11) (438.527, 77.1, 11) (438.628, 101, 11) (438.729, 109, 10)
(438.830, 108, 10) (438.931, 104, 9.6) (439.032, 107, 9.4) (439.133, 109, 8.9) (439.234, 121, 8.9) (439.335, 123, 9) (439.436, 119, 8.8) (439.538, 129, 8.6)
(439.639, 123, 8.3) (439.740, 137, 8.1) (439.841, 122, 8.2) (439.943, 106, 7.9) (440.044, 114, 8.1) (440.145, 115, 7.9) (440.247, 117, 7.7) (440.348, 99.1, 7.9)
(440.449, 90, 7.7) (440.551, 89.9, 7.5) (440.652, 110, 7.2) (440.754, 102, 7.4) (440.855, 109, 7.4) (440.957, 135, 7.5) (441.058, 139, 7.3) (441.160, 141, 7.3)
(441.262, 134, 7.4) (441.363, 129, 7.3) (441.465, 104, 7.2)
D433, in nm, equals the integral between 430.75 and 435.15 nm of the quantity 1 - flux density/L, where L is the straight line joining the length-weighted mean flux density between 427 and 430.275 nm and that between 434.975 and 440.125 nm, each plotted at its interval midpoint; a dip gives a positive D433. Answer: -0.425 nm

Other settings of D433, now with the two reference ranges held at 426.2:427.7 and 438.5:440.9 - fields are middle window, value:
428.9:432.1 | 0.299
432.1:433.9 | -0.210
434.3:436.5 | -0.288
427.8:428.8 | -0.020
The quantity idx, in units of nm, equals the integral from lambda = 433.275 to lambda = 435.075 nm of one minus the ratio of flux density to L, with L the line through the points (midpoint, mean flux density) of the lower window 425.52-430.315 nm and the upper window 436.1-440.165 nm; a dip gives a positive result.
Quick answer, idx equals -0.21 nm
